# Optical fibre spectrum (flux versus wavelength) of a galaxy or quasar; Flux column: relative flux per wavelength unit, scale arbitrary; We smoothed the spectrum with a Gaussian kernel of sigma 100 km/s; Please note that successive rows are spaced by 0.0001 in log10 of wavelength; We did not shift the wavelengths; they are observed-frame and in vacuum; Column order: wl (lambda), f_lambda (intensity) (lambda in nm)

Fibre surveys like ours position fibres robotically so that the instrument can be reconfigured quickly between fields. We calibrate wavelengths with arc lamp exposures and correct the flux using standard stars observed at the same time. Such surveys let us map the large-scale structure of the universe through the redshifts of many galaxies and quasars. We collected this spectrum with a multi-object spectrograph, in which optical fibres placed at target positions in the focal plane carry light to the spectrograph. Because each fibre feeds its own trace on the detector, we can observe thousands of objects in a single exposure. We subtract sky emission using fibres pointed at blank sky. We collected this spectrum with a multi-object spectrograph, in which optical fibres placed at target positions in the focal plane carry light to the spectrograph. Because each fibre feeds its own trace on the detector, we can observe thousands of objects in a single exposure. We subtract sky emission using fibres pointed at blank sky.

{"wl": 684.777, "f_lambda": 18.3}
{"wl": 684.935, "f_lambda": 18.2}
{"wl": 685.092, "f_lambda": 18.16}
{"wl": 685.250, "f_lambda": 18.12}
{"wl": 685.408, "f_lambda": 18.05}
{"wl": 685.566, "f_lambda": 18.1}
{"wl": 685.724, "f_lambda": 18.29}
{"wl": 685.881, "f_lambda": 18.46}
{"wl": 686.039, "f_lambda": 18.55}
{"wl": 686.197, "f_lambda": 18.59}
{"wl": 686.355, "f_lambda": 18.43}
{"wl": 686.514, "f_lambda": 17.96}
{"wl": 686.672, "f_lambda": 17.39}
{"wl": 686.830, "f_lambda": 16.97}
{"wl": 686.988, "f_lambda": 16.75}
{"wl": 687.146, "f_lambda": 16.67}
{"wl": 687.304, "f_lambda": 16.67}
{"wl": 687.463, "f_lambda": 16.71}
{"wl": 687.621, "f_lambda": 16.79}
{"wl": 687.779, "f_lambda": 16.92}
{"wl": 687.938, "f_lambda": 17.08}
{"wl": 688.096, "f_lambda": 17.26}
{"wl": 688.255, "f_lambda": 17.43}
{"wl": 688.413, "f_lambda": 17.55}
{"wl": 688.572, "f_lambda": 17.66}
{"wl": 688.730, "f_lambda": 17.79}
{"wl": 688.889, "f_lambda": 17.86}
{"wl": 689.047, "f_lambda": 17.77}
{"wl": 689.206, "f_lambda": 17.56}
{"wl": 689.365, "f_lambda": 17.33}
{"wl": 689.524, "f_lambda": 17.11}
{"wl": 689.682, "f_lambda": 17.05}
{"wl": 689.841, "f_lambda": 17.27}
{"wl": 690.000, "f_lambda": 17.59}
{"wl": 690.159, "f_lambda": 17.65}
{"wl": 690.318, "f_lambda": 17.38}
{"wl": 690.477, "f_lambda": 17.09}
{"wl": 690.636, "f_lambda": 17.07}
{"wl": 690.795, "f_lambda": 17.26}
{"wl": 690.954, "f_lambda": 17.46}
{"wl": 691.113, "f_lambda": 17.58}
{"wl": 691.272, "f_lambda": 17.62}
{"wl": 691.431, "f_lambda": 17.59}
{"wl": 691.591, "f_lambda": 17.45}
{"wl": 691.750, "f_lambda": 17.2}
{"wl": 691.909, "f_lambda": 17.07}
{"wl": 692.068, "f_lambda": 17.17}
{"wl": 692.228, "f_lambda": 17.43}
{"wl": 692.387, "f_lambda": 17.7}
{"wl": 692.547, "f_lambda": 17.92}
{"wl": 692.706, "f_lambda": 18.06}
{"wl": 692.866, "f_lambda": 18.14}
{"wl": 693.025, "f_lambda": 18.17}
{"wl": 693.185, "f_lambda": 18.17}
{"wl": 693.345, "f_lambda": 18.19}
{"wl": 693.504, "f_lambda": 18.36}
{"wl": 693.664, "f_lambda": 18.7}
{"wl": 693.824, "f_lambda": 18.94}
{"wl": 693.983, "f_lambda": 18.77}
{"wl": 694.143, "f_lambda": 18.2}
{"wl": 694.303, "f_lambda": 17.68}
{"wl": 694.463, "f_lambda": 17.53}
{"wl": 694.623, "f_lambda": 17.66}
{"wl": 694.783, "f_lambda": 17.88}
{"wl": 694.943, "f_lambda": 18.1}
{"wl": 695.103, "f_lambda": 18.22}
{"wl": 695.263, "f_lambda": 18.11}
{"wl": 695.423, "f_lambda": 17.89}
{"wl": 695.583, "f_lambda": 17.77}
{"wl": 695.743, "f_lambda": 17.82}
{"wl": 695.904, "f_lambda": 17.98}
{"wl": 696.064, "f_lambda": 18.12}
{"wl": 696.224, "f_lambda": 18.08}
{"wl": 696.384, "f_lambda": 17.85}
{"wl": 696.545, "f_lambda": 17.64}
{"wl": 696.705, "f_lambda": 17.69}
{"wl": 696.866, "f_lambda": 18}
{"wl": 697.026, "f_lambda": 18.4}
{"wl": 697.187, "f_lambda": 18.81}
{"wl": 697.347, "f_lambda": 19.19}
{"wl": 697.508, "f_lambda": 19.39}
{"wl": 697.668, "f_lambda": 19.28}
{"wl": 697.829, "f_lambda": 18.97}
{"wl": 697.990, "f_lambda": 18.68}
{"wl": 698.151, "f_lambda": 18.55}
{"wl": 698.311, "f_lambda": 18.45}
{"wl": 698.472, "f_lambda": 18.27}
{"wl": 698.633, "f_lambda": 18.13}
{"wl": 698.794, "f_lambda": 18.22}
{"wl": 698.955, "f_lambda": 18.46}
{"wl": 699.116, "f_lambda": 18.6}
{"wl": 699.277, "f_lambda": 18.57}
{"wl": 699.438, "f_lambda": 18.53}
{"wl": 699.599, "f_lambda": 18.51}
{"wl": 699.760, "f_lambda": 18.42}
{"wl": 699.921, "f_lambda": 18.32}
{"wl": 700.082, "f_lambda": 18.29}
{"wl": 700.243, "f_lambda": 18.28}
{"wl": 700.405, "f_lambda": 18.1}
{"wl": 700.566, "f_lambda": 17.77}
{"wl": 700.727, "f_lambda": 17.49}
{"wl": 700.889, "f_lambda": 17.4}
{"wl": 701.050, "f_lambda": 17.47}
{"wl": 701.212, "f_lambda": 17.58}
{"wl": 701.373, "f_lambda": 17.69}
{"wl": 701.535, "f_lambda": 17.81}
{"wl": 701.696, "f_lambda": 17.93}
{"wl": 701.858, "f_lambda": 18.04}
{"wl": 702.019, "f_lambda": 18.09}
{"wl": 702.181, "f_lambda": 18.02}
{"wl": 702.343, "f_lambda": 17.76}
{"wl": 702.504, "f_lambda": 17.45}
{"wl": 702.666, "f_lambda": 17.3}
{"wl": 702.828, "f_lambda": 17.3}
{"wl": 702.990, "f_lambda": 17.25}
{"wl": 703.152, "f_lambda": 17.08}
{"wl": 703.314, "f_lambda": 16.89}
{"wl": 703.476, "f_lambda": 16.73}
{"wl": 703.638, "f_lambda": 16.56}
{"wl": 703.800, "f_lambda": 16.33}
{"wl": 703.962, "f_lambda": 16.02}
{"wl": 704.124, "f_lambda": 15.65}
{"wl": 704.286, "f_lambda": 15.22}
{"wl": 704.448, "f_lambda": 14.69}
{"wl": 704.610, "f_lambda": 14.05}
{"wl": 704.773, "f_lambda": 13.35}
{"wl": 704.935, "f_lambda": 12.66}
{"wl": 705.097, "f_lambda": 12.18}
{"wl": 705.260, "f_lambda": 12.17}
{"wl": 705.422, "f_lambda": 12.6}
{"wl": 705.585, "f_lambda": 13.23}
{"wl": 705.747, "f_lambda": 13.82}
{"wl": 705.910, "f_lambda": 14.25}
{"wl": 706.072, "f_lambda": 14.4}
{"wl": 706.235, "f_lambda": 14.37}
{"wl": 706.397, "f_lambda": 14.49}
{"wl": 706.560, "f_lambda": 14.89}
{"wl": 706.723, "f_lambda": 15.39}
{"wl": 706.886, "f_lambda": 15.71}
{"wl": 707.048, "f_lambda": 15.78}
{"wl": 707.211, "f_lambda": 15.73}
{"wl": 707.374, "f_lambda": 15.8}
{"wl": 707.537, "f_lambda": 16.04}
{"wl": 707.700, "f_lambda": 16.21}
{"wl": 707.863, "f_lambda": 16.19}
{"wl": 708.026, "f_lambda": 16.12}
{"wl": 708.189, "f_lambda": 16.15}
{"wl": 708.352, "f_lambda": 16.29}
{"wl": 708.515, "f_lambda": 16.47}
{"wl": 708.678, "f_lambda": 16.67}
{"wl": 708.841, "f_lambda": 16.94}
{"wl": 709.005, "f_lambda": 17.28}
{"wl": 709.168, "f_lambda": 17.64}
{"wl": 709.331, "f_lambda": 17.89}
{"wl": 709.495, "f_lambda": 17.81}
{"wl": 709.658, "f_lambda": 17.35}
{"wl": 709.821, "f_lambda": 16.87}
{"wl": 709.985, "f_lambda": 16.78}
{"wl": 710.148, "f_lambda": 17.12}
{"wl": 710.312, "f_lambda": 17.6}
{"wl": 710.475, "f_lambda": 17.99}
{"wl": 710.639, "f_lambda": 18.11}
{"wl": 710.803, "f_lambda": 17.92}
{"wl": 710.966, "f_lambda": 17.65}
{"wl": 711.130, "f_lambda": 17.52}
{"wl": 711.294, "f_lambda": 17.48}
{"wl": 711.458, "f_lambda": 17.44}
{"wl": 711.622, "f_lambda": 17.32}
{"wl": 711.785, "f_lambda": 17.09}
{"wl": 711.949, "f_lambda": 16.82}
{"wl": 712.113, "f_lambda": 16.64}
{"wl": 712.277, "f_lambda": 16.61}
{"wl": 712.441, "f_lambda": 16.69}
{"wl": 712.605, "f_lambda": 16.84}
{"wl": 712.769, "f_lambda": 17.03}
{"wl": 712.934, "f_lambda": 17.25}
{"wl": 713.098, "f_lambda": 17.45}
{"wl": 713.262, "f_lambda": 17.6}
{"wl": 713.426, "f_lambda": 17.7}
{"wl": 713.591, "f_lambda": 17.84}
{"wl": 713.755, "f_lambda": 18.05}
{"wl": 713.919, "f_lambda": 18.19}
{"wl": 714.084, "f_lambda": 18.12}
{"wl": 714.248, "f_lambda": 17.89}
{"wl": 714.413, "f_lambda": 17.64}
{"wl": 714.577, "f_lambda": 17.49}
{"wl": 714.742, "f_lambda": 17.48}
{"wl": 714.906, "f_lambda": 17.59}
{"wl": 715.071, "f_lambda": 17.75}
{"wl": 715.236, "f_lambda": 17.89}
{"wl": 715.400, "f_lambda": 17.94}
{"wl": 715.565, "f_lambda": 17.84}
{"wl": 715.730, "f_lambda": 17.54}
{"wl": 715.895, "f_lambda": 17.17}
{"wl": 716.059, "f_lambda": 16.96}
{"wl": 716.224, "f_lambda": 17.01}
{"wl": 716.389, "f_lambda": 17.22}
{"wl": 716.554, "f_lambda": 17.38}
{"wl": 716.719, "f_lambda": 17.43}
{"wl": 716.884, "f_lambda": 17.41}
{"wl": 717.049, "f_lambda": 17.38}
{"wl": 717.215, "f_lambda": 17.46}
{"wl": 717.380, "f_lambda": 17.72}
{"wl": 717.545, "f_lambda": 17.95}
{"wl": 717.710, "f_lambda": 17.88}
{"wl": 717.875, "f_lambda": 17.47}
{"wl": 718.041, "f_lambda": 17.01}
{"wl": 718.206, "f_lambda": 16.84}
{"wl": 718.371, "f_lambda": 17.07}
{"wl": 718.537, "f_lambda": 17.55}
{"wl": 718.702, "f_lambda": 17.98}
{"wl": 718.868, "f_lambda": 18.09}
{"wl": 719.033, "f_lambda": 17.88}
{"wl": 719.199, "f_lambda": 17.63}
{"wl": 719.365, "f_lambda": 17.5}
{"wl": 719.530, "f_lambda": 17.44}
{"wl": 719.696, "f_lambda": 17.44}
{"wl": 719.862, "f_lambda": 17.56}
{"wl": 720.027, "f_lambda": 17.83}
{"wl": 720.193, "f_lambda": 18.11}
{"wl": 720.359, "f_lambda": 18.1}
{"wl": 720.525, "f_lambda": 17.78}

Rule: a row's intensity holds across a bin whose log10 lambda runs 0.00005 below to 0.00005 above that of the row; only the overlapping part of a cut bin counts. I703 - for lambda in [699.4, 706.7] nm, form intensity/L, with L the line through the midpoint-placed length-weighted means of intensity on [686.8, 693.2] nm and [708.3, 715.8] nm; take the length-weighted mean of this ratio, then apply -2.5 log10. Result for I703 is 0.07 mag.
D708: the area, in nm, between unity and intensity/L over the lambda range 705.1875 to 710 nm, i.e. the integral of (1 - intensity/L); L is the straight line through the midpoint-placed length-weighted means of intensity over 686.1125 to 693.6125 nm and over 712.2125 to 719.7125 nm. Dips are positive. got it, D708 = 0.49 nm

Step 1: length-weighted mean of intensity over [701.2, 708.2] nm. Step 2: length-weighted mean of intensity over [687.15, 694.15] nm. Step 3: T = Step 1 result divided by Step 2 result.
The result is 0.89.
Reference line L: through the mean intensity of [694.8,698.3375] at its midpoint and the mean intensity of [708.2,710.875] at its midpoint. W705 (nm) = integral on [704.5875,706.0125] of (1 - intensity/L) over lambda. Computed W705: 0.362 nm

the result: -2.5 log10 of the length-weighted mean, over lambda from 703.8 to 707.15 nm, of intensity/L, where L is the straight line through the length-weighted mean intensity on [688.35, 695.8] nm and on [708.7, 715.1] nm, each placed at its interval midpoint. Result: 0.22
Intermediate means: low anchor 17.7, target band 14.3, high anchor 17.4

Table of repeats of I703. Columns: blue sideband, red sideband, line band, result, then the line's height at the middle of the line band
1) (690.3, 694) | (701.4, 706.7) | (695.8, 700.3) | -0.11 mag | 16.7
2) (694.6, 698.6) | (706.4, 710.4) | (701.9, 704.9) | 0.06 mag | 17.3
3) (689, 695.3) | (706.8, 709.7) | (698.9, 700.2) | -0.08 mag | 17.2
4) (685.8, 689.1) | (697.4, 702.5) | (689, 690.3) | 0.01 mag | 17.6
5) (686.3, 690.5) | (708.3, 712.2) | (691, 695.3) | -0.04 mag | 17.3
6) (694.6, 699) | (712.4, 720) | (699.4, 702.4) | 0.01 mag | 18.1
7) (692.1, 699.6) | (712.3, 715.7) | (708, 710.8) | 0.04 mag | 17.8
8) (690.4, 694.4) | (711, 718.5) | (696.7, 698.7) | -0.06 mag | 17.7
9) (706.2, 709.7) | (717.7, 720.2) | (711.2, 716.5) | -0.03 mag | 17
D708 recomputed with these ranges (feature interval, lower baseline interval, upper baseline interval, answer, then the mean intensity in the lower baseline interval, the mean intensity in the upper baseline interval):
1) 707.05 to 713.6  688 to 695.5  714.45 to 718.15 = 0.20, 17.7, 17.5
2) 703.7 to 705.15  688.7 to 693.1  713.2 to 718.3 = 0.25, 17.5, 17.6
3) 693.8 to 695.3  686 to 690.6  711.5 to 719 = -0.06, 17.4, 17.5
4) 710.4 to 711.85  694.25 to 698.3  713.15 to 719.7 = 0.01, 18.2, 17.6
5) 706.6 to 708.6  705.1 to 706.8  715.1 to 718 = -0.21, 13.9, 17.5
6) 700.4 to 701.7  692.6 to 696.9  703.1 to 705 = -0.11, 18.1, 15.4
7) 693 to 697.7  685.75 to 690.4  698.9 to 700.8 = -0.06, 17.5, 18.3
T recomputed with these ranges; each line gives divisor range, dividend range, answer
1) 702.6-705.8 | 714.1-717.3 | 1.16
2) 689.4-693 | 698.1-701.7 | 1.04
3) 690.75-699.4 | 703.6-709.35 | 0.84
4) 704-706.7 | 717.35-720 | 1.26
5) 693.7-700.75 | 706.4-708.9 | 0.87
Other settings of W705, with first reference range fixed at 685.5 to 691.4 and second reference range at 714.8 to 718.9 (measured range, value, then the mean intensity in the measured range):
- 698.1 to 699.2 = -0.06 nm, 18.4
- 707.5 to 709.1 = 0.09 nm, 16.5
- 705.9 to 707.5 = 0.21 nm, 15.1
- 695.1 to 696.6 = -0.04 nm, 17.9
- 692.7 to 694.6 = -0.08 nm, 18.2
